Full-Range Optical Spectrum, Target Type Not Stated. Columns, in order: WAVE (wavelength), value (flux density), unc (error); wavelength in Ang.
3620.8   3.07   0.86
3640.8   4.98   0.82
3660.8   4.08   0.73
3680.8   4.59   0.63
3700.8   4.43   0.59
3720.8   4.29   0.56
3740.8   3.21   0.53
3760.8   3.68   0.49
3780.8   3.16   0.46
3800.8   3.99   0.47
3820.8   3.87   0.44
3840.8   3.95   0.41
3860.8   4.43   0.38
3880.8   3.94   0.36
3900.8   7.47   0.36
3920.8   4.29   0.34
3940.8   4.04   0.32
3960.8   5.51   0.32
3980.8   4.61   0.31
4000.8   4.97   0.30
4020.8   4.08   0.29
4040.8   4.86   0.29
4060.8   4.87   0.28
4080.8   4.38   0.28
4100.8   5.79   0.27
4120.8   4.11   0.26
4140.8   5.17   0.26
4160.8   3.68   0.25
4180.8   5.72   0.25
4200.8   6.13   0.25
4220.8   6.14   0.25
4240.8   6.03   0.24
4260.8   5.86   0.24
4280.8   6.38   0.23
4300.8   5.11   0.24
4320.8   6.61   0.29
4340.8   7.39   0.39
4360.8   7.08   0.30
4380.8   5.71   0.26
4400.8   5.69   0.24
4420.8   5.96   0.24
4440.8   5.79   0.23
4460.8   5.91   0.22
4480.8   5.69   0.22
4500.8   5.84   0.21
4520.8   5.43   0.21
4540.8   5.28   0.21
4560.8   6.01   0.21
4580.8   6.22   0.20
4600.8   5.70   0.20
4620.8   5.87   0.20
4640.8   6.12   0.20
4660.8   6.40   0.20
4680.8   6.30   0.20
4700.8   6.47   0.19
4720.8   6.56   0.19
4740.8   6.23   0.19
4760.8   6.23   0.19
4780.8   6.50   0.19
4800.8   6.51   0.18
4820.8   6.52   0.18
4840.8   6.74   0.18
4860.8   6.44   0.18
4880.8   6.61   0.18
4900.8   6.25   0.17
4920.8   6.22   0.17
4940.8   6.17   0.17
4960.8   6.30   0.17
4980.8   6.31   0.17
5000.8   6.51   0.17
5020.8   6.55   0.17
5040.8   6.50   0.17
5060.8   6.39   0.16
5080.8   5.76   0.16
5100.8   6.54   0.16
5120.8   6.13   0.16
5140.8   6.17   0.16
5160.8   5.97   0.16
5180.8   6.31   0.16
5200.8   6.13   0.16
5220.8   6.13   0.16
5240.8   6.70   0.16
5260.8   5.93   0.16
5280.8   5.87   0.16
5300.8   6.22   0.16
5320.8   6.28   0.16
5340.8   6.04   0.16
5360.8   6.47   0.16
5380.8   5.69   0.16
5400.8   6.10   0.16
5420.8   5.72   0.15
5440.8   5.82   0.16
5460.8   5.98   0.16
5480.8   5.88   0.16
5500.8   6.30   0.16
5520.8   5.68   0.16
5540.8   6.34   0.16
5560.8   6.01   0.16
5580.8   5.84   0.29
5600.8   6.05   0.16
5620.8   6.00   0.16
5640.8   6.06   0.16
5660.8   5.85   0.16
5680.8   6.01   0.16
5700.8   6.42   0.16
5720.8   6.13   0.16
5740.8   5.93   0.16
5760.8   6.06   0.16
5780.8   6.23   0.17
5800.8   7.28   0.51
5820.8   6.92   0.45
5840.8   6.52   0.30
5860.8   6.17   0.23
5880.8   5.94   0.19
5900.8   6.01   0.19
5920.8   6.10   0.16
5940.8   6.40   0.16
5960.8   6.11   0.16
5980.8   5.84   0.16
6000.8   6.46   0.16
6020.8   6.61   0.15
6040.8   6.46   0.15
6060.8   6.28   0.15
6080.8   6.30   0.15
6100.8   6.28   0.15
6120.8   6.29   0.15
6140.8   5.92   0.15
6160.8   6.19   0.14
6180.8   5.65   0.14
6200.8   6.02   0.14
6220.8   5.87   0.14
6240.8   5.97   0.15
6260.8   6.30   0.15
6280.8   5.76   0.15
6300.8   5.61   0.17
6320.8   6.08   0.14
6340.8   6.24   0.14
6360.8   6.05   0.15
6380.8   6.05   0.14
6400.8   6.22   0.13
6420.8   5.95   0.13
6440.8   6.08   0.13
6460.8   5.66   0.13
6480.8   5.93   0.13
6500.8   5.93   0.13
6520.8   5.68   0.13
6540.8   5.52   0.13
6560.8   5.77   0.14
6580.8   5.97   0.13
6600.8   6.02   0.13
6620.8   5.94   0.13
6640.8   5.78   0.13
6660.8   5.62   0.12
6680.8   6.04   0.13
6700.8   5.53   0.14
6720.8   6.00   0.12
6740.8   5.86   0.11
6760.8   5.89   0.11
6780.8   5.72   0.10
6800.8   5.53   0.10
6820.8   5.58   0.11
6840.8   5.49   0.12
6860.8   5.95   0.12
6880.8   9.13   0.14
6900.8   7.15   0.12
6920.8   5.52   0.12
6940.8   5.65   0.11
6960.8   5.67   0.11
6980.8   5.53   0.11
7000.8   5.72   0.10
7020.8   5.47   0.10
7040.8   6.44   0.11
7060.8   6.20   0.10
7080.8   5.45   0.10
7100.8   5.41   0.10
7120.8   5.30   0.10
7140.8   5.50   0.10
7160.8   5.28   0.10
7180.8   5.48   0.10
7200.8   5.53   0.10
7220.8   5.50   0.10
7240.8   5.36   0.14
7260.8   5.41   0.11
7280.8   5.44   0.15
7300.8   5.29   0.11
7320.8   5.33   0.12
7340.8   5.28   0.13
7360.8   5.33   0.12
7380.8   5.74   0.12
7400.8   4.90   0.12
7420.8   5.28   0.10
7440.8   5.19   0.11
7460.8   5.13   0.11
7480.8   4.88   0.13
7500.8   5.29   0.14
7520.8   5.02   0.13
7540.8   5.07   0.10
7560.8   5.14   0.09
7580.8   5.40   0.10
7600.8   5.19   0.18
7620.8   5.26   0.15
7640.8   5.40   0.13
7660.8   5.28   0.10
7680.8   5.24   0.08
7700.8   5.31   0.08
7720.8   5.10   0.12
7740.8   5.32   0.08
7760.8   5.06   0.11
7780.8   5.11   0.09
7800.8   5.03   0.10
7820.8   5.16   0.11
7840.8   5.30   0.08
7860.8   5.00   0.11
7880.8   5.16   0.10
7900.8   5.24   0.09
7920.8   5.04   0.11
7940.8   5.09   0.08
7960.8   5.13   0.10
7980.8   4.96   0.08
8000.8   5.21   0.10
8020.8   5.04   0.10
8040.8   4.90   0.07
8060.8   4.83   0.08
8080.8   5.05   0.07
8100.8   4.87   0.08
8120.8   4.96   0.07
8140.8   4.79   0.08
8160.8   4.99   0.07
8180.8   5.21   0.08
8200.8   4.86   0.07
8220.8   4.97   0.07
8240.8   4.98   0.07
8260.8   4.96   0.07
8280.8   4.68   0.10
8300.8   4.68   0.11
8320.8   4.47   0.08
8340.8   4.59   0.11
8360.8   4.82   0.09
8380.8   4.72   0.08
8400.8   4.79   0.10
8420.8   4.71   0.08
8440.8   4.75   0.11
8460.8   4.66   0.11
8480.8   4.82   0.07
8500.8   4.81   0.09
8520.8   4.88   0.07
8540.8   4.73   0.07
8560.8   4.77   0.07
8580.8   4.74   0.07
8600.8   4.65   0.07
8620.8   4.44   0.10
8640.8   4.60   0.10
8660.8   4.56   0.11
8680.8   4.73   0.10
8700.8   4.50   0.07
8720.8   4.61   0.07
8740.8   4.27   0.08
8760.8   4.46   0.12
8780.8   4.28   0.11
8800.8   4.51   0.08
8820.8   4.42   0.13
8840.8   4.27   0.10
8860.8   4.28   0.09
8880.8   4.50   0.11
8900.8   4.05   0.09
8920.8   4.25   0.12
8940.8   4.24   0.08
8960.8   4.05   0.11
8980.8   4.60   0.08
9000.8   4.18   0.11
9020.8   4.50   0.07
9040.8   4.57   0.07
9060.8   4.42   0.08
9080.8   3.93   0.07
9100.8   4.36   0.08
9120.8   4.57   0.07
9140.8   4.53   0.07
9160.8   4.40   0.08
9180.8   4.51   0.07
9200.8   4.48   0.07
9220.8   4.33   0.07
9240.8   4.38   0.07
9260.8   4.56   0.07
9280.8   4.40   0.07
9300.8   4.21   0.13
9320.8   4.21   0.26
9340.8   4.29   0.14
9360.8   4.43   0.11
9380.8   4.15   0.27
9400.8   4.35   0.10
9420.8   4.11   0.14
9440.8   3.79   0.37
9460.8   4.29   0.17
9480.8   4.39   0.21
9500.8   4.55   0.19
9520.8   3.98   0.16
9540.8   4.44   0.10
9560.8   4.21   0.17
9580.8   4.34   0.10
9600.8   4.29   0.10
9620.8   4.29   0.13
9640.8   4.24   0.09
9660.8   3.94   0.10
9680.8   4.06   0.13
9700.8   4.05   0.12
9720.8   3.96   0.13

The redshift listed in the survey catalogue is 0.048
